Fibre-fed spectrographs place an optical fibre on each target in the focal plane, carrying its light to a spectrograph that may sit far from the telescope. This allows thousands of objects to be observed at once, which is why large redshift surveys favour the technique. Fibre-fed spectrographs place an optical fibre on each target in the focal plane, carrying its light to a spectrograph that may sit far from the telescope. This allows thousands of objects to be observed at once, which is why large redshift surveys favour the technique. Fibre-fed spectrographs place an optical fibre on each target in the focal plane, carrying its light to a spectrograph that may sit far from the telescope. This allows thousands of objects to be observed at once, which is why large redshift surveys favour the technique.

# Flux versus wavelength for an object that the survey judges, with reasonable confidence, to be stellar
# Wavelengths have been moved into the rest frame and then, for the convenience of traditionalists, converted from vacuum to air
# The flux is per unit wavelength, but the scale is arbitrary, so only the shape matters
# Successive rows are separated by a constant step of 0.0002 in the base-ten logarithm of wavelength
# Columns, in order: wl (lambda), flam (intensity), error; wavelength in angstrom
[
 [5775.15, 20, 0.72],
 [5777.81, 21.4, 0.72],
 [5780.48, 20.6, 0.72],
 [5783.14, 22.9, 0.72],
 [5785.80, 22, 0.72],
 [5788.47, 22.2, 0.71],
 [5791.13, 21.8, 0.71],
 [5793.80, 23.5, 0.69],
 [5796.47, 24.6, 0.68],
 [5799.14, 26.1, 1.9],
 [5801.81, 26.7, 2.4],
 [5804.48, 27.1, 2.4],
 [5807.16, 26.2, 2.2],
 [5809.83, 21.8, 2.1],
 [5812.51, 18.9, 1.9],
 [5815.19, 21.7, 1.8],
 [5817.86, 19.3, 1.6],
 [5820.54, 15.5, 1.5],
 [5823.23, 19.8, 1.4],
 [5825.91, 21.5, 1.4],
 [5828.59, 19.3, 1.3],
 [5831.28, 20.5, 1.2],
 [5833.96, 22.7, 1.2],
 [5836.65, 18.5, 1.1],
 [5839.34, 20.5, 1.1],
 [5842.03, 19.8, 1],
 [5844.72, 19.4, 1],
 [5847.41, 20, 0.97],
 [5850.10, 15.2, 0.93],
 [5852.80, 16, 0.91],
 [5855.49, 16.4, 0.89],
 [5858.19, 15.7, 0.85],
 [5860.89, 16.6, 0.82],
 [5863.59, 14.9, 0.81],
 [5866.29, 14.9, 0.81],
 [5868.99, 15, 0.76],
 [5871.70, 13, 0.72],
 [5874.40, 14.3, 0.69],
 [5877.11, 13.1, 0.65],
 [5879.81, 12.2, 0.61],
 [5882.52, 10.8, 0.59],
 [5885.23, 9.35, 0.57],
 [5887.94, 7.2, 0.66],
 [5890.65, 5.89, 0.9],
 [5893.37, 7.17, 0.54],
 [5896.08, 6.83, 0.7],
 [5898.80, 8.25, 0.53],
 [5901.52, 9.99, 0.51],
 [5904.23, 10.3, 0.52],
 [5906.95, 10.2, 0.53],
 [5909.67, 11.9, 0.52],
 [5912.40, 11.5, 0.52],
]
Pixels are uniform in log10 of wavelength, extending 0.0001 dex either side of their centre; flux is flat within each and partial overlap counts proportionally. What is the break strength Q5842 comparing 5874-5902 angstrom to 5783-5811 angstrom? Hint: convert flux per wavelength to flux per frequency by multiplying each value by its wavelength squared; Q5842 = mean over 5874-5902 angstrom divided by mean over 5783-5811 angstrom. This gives 0.40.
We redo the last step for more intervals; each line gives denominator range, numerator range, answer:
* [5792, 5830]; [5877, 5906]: 0.42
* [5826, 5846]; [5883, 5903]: 0.40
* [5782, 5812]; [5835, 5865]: 0.75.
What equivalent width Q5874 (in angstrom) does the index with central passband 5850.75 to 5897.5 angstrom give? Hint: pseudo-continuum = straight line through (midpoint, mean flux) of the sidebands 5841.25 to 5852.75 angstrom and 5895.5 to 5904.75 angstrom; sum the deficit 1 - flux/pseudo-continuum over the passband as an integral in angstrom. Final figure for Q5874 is 4.8 angstrom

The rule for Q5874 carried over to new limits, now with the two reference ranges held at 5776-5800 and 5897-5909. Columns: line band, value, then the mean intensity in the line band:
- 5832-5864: -4.3 angstrom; 18.1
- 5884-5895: 3.8 angstrom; 7.37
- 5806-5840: -3.2 angstrom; 20.4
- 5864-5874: -0.6 angstrom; 14.4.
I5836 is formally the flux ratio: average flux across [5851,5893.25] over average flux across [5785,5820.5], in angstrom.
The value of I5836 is 0.56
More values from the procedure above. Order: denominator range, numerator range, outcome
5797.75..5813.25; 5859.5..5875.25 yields 0.60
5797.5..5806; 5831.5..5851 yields 0.74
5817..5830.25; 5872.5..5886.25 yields 0.63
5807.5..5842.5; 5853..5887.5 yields 0.68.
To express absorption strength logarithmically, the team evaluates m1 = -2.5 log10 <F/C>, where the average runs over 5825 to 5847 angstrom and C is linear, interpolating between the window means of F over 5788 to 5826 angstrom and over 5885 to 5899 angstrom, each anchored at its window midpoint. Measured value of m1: -0.18 mag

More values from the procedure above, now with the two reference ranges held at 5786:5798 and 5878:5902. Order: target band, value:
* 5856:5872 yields -0.217 mag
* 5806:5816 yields -0.096 mag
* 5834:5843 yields -0.231 mag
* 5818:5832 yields -0.067 mag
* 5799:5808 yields -0.241 mag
